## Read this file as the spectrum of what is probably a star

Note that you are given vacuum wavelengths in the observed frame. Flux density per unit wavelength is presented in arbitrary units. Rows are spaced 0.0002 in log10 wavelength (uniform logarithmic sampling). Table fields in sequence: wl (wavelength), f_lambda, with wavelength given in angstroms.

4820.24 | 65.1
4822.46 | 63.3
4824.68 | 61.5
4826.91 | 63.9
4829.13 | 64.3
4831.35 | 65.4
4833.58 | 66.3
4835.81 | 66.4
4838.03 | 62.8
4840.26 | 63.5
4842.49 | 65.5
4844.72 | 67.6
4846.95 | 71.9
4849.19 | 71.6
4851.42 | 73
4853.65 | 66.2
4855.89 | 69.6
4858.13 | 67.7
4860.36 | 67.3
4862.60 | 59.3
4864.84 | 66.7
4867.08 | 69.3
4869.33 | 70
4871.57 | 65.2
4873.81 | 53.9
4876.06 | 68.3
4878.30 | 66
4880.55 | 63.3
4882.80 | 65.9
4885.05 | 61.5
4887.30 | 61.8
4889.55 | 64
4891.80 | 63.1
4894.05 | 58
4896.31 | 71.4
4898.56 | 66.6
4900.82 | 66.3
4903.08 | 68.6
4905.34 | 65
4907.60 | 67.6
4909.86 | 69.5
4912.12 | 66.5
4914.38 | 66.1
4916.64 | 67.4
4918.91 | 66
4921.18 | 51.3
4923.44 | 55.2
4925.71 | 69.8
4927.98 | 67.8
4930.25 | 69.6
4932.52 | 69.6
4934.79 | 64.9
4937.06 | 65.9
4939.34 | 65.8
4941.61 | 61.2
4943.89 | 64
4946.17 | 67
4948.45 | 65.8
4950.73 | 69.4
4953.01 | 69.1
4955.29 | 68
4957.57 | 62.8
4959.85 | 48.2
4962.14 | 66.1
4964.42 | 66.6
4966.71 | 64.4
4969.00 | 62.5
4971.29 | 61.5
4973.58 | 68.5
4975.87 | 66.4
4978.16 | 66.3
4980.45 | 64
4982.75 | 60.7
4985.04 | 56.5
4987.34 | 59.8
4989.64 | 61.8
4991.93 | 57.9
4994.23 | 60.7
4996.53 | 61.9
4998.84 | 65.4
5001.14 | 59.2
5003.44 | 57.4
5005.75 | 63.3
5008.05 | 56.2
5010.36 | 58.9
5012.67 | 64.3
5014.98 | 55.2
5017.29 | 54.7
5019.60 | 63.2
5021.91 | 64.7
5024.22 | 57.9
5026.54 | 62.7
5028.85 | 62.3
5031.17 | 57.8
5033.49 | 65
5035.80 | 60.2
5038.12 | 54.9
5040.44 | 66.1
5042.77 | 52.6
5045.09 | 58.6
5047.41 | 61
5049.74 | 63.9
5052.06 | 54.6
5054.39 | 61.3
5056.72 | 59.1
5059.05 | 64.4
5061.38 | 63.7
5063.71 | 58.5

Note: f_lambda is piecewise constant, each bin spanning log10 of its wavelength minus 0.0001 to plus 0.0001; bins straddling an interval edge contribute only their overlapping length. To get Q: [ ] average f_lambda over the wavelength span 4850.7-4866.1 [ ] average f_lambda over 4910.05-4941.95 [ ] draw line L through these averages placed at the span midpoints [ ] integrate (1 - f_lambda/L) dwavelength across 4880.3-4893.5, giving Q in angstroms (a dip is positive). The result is 0.6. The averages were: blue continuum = 67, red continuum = 65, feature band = 63.1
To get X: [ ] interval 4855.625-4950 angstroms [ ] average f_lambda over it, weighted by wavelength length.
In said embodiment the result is 65.2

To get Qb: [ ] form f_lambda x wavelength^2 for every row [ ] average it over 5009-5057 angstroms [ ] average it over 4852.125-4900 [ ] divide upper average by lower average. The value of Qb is 1.0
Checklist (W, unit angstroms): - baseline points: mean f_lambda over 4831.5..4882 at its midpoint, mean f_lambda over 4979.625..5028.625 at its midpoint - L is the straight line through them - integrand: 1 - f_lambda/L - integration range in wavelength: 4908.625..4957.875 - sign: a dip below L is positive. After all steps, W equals -1.87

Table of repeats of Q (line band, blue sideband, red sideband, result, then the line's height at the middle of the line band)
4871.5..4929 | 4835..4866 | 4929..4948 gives 1.8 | 66.5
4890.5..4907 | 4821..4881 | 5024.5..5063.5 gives -0.3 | 64.6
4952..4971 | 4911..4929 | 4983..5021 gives -0.5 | 61.8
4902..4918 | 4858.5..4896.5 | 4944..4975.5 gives -0.7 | 64.4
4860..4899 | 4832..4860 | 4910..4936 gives 1.2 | 66.5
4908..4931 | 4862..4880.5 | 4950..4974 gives -0.2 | 64.5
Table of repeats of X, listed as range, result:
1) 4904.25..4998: 64.1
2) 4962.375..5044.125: 61.2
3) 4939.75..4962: 64.1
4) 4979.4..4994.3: 60.1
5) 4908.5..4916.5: 67.4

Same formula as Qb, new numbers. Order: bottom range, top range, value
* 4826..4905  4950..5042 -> 0.99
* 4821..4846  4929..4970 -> 1.06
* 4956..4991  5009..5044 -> 0.98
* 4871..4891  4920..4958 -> 1.05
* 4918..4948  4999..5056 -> 0.97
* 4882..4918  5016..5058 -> 0.97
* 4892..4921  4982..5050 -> 0.95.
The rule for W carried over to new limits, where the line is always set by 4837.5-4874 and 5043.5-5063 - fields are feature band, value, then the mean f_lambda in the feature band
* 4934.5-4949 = -0.2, 64.9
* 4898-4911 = -0.4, 67.3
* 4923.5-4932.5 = -0.4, 67.5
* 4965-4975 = -0.2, 64.4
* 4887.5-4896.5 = 0.4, 63.1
